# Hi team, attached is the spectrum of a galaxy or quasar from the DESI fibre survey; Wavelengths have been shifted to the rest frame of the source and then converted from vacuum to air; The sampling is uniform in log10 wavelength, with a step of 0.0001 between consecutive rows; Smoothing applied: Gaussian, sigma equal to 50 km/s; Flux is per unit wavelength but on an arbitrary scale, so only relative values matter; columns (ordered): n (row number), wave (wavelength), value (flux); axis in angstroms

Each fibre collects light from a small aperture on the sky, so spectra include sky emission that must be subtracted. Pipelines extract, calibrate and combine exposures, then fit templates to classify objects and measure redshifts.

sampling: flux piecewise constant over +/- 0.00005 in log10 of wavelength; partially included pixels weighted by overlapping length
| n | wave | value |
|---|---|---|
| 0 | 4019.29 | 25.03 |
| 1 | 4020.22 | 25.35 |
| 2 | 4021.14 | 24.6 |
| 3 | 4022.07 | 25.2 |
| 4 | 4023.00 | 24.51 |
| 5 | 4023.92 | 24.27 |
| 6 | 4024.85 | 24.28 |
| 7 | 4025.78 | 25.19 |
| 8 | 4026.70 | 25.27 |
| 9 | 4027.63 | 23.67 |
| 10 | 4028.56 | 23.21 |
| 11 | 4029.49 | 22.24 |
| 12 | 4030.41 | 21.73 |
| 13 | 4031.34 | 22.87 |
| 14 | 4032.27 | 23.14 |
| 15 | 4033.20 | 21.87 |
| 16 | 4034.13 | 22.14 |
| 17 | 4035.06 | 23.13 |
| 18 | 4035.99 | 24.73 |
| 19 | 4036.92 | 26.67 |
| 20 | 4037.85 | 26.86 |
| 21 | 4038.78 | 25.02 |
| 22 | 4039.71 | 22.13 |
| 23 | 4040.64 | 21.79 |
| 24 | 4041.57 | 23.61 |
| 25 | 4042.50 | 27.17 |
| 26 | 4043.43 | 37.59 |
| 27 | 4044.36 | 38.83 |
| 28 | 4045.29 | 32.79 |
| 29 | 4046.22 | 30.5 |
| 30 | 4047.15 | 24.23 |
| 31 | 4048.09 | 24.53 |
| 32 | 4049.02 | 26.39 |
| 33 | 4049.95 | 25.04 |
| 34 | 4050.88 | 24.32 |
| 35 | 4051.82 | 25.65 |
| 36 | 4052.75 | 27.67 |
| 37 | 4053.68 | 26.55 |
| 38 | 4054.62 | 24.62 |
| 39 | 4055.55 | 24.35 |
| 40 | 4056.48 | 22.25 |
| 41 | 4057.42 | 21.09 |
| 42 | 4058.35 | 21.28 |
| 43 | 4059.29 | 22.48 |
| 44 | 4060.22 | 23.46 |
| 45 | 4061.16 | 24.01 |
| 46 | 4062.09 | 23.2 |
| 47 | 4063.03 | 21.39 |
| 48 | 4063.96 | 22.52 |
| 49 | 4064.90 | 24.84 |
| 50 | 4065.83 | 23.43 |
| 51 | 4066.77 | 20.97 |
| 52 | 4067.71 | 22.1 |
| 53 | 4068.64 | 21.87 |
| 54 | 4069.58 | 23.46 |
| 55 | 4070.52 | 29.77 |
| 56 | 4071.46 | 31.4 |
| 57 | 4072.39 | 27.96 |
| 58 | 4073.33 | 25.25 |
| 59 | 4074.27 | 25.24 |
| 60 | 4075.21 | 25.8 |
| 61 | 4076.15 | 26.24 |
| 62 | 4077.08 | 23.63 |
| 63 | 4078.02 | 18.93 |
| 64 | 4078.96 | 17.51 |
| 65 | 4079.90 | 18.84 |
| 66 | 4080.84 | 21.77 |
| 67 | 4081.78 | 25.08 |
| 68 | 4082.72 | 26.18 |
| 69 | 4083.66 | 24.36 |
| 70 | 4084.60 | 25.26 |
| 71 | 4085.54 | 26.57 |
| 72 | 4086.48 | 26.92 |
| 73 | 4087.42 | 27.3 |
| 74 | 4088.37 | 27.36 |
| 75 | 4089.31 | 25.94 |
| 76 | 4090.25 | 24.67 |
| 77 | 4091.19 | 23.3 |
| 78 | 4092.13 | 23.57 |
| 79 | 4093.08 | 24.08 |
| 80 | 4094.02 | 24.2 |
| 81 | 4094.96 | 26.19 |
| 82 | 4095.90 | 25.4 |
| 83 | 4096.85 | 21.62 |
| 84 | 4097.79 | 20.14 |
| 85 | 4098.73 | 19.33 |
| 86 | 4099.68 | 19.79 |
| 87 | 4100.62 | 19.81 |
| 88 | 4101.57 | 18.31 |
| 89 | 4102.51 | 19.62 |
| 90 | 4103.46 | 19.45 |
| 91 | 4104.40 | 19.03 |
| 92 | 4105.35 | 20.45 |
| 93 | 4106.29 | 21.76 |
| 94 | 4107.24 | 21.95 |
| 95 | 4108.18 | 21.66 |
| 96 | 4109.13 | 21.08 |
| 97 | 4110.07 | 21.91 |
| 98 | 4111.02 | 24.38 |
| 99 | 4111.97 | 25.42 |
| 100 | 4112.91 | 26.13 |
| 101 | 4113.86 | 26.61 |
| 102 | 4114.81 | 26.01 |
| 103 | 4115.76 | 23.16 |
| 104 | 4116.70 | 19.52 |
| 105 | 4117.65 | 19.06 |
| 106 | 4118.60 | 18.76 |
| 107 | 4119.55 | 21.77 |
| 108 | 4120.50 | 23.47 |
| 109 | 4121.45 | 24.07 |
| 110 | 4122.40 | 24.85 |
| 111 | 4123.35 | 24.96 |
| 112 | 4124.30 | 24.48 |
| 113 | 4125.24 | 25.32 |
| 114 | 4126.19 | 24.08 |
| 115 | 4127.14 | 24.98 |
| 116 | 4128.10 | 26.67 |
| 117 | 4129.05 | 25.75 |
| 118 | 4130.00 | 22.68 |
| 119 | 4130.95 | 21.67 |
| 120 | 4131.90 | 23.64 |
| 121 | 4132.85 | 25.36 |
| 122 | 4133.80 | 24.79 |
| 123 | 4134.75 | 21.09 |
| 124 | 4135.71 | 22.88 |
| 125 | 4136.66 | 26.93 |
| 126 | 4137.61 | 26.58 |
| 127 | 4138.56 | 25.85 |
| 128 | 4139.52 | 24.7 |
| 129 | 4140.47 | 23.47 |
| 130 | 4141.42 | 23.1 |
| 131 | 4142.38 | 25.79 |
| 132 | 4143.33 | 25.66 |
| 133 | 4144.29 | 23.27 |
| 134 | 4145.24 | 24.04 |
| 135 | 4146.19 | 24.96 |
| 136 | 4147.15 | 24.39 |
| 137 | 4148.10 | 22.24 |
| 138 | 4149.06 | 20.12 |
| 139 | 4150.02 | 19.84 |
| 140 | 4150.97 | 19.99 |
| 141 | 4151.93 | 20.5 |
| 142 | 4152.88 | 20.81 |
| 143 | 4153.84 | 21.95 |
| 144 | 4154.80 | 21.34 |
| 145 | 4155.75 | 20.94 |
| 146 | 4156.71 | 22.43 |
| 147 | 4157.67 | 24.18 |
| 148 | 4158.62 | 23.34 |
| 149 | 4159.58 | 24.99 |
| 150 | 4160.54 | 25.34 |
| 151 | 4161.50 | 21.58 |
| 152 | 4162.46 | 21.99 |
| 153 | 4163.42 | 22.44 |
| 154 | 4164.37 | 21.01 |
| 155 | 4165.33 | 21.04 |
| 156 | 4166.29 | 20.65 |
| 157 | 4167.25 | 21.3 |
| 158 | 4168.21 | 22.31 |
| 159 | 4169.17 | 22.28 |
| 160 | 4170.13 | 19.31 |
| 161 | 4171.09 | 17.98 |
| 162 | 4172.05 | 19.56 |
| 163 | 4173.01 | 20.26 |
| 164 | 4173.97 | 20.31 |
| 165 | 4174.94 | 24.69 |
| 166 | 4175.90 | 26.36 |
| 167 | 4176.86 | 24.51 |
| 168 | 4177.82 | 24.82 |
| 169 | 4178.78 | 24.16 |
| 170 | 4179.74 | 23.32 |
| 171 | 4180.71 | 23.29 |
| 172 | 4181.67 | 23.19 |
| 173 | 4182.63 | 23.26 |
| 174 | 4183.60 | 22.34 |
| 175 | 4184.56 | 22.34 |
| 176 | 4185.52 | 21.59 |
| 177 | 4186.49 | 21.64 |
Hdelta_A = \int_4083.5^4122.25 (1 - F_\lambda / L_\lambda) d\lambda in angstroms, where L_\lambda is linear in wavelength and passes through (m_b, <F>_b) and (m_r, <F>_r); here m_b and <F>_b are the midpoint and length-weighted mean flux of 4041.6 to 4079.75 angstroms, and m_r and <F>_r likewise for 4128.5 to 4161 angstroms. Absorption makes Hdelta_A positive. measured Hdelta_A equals 2.2 angstroms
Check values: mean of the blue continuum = 25.2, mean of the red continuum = 23.4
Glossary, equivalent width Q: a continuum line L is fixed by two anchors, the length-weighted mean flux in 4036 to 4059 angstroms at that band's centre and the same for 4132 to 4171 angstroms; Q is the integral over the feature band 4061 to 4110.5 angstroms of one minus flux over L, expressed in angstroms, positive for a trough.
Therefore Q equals 3.5 angstroms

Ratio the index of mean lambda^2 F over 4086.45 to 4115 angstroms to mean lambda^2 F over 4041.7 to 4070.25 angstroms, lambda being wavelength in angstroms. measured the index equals 0.93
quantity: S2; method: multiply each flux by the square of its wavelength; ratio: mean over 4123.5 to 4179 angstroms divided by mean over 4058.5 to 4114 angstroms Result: 1.0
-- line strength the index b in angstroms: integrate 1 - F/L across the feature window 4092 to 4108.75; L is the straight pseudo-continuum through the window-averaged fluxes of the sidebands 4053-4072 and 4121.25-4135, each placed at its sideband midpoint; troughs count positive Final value 1.88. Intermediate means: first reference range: 23.8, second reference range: 24.4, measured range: 21.4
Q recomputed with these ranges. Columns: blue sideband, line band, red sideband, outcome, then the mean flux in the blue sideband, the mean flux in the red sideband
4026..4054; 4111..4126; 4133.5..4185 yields 0.10 angstroms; 25.7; 22.8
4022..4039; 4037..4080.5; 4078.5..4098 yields -1.66 angstroms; 24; 24.2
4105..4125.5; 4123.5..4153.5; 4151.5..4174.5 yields -1.87 angstroms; 23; 21.6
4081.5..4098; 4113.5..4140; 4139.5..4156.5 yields -0.55 angstroms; 25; 22.6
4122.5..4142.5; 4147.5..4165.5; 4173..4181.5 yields 1.59 angstroms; 24.5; 23.7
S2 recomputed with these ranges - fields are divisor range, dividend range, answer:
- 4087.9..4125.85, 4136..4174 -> 1.01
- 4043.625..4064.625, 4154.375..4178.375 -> 0.92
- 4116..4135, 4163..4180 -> 0.96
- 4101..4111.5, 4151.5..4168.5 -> 1.09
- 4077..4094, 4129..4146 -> 1.04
